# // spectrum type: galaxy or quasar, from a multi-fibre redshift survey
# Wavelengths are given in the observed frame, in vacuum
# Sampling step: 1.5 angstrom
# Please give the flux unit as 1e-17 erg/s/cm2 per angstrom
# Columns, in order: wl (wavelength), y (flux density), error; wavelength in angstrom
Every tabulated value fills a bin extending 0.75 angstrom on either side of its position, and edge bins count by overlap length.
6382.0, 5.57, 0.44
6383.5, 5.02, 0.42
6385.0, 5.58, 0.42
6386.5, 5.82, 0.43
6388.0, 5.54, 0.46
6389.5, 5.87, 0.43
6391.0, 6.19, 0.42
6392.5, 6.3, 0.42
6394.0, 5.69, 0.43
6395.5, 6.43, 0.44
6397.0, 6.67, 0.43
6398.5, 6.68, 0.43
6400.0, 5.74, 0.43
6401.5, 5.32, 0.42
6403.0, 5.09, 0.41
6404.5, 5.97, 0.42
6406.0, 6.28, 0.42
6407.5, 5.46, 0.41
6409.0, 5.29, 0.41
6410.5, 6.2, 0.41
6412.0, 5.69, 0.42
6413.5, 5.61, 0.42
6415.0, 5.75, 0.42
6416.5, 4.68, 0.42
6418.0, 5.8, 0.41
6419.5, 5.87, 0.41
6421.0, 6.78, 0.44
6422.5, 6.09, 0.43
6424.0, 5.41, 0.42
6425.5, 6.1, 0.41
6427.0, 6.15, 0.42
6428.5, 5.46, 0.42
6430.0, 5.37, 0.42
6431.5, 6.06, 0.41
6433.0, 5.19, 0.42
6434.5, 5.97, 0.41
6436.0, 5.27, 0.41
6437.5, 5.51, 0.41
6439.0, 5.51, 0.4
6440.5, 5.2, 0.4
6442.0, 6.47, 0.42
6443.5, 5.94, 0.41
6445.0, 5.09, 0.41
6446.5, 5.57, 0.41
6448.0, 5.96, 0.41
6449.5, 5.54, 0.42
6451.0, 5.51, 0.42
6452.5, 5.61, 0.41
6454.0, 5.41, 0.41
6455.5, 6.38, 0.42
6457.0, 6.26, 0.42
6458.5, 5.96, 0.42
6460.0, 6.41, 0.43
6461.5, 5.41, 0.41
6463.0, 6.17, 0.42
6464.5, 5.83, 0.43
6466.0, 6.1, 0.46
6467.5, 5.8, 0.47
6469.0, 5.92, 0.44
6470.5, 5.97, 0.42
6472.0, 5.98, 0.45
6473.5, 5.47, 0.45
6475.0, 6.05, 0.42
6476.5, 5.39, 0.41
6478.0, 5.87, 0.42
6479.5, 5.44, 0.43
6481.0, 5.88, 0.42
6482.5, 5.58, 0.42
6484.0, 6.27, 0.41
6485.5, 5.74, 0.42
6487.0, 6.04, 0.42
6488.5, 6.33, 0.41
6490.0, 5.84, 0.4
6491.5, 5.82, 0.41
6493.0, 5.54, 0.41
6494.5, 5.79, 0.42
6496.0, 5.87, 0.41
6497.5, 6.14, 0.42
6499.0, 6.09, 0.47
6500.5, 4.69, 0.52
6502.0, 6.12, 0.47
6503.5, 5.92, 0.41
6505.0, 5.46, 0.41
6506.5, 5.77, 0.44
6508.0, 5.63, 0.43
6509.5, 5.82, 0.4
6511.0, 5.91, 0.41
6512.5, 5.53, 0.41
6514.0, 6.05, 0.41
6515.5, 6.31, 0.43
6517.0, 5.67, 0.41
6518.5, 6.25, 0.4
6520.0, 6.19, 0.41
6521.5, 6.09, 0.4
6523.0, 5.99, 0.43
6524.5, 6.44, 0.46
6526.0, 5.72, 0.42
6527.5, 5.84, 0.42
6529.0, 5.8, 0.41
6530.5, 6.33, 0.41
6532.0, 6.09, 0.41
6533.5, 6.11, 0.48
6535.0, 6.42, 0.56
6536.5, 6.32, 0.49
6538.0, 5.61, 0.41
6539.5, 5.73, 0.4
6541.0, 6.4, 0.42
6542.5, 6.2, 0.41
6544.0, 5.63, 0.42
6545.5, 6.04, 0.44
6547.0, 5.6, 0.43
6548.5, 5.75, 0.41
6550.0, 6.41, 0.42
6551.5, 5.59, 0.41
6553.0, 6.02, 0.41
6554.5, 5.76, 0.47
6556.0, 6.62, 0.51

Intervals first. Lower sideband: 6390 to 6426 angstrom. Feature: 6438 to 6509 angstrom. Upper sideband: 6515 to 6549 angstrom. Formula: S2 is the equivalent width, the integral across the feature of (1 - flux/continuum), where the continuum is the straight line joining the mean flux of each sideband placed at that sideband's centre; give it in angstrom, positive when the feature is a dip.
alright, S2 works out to 1.8 angstrom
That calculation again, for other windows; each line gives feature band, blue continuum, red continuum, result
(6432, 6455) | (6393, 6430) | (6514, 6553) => 1.1 angstrom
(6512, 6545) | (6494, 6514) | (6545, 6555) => -1.2 angstrom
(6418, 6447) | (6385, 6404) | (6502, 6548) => 1.0 angstrom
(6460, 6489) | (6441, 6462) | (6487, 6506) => -0.2 angstrom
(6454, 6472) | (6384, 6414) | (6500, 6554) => -0.3 angstrom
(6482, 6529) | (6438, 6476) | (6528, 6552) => 0.3 angstrom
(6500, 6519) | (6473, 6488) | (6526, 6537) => 0.6 angstrom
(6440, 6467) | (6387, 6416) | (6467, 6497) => 0.1 angstrom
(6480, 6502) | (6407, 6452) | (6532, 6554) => 0.1 angstrom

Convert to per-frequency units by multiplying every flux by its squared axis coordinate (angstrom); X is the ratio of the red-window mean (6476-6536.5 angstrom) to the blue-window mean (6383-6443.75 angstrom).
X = 1.05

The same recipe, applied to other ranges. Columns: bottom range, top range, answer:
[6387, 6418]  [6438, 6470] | 1.01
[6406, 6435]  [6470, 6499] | 1.04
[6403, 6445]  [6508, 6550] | 1.08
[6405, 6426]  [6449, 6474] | 1.03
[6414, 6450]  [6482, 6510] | 1.04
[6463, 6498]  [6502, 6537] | 1.03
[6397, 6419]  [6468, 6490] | 1.05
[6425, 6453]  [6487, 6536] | 1.07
